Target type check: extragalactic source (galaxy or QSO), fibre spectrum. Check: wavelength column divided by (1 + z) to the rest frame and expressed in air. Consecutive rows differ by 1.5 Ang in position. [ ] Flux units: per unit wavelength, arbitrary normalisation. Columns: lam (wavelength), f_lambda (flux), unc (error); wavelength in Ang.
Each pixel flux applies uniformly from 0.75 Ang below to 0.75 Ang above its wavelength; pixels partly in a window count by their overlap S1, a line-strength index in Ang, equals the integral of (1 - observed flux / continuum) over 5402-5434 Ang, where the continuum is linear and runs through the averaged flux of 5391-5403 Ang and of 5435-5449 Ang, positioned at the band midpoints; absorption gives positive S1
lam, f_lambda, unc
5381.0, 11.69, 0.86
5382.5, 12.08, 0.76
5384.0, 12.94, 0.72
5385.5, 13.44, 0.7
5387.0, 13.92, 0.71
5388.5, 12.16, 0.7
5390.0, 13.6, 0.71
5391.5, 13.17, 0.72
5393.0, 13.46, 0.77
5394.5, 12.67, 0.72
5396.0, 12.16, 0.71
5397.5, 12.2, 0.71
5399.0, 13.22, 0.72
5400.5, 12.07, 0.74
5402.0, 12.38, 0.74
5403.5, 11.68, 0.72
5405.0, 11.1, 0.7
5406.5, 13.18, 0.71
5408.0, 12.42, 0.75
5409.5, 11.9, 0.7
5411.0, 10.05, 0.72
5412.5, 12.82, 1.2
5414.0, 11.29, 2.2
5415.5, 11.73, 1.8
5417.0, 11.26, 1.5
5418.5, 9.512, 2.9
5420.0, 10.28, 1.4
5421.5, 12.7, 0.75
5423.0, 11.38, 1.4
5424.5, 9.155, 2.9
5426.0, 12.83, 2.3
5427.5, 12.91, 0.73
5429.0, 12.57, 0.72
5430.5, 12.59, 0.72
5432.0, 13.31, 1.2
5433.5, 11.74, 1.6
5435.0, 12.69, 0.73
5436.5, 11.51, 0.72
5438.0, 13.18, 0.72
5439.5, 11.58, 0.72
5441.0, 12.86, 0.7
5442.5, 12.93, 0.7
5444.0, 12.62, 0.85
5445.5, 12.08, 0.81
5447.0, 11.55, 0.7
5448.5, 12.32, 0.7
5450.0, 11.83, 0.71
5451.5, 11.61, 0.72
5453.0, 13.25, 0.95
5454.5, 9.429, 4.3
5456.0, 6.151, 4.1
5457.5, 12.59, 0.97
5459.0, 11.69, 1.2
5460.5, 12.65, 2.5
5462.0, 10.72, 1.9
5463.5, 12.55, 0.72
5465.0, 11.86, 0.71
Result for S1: 1.9 Ang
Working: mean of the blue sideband 12.6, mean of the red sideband 12.3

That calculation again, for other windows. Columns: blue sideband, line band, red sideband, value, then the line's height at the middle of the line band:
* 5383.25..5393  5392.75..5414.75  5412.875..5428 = 0.3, 12.3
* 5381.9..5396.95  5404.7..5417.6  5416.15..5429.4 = 0.2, 11.9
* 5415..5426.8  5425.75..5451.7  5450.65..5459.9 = -3.4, 11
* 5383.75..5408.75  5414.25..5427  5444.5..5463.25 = 1.0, 12.1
